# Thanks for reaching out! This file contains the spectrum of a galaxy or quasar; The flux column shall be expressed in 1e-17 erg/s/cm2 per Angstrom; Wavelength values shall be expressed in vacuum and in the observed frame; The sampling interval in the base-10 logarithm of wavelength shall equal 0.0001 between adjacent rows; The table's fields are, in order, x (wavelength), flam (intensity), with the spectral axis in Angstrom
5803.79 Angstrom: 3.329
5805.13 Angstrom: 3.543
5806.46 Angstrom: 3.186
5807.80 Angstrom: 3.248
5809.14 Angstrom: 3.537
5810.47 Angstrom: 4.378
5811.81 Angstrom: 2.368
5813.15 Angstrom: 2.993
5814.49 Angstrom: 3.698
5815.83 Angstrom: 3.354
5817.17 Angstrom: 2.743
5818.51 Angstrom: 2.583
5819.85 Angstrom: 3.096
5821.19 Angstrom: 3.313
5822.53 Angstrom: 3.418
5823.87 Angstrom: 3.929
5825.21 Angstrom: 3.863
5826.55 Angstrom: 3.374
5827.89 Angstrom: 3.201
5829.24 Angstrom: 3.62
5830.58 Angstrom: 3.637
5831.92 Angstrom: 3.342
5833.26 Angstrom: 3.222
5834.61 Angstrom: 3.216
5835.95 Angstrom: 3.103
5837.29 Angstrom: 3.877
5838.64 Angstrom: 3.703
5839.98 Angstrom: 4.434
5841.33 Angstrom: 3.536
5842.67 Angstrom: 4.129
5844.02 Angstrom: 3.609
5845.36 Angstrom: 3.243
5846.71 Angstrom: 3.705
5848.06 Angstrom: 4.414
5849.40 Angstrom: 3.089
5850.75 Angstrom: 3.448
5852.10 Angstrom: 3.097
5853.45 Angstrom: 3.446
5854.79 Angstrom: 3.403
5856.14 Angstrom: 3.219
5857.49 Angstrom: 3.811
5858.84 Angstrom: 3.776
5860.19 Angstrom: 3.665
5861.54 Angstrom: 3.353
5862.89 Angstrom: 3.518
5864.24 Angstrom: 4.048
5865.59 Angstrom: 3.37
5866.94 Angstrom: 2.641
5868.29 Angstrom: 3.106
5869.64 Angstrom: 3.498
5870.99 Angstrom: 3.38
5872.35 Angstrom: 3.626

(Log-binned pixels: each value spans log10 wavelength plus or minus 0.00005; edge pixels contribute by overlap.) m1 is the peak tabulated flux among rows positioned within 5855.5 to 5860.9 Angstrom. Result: 3.811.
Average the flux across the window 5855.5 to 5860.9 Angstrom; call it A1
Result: 3.62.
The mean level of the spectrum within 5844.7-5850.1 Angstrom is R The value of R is 3.61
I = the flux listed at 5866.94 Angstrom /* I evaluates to 2.641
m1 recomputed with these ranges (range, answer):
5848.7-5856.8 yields 3.448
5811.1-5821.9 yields 3.698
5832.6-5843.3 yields 4.434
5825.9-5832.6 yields 3.637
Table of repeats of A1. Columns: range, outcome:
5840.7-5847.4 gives 3.65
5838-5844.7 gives 3.89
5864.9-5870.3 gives 3.16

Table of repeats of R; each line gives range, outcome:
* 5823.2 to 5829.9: 3.6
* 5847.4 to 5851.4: 3.65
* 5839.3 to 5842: 3.99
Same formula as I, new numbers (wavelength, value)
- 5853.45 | 3.446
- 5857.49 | 3.811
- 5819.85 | 3.096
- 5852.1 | 3.097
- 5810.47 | 4.378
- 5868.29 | 3.106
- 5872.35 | 3.626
